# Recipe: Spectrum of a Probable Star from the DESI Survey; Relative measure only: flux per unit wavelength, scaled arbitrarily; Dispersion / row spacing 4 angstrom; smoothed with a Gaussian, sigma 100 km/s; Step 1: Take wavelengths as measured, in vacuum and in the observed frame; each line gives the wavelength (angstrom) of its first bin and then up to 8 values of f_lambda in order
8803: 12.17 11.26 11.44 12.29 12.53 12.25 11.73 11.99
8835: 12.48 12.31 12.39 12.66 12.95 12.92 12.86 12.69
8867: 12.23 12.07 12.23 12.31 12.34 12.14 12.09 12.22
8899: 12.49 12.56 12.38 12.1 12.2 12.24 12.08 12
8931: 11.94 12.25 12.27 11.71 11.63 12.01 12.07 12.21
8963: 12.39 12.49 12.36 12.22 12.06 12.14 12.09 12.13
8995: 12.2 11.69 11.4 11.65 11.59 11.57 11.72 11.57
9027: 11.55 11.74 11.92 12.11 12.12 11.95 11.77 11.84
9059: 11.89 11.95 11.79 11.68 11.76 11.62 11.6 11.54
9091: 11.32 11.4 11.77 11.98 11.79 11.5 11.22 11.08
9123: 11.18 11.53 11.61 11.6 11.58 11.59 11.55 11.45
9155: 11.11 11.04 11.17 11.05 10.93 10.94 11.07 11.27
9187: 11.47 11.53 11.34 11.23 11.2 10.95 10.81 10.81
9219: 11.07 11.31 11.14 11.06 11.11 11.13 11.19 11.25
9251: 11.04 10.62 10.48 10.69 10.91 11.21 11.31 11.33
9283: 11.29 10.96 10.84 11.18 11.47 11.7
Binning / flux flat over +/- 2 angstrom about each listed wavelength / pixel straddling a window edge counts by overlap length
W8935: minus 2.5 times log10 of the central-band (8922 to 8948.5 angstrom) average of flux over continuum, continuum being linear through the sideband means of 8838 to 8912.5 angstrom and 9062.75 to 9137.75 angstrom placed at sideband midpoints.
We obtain 0.02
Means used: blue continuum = 12.4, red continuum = 11.6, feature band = 12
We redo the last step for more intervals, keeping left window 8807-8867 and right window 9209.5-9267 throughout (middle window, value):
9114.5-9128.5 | 0.01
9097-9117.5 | -0.02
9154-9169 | 0.01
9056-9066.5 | -0.03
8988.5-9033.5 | 0.00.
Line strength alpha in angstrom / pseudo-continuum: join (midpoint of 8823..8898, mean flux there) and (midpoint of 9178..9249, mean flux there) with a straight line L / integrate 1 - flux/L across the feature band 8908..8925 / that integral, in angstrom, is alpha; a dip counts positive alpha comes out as 0.0 angstrom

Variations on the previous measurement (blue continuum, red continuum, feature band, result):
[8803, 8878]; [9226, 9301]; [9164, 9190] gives 0.40 angstrom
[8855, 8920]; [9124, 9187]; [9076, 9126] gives 0.04 angstrom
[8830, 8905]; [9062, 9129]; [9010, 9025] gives 0.31 angstrom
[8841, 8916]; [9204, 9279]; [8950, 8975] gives -0.35 angstrom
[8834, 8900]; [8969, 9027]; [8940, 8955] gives 0.29 angstrom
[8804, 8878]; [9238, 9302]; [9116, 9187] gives 0.75 angstrom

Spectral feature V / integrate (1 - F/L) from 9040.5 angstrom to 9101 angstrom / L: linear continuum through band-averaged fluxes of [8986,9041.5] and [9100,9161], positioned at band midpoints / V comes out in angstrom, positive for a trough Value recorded -0.6 angstrom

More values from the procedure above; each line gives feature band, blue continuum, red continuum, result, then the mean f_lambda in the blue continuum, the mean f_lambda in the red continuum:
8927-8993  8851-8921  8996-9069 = -0.3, 12.4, 11.8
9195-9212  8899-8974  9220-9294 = 0.2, 12.2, 11.1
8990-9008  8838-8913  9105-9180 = 0.2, 12.4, 11.3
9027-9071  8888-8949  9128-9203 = -0.7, 12.1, 11.3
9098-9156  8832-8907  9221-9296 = 0.1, 12.4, 11.1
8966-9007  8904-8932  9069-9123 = -0.4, 12.2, 11.5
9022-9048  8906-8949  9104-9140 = -0.3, 12.1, 11.5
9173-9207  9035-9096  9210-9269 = -0.1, 11.8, 11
